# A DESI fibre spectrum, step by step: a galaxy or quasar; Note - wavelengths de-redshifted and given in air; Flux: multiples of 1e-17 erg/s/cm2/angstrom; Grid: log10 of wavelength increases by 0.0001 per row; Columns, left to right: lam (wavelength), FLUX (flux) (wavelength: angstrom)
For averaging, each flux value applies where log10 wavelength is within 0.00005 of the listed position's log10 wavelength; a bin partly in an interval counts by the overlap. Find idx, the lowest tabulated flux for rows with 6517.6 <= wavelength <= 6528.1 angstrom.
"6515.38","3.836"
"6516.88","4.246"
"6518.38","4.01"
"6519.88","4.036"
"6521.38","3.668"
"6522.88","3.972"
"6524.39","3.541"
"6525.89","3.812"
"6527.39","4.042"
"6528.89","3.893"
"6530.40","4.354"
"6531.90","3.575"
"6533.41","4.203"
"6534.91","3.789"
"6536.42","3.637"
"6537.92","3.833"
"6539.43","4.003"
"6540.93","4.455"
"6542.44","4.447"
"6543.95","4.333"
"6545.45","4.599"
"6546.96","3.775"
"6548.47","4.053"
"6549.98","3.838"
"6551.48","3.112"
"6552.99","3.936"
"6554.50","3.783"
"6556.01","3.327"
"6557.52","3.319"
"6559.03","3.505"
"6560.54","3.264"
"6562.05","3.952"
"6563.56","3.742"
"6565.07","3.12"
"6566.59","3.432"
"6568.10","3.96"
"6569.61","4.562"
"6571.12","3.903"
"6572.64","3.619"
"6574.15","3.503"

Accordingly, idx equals 3.541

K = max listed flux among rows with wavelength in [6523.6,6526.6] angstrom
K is 3.812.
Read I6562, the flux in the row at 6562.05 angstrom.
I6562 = 3.952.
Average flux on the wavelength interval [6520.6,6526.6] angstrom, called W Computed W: 3.75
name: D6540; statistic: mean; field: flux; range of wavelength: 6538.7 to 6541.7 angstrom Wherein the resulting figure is 4.23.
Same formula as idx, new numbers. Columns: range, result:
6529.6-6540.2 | 3.575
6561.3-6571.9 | 3.12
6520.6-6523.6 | 3.668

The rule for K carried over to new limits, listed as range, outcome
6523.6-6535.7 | 4.354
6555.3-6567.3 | 3.952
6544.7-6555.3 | 4.599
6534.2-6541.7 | 4.455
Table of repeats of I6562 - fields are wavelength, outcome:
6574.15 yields 3.503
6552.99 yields 3.936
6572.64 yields 3.619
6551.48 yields 3.112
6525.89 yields 3.812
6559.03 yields 3.505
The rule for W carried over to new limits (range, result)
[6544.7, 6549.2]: 4.14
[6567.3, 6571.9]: 4.13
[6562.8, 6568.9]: 3.57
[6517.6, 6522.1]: 3.91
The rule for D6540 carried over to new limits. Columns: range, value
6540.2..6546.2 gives 4.46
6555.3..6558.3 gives 3.32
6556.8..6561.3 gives 3.36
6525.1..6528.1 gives 3.93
